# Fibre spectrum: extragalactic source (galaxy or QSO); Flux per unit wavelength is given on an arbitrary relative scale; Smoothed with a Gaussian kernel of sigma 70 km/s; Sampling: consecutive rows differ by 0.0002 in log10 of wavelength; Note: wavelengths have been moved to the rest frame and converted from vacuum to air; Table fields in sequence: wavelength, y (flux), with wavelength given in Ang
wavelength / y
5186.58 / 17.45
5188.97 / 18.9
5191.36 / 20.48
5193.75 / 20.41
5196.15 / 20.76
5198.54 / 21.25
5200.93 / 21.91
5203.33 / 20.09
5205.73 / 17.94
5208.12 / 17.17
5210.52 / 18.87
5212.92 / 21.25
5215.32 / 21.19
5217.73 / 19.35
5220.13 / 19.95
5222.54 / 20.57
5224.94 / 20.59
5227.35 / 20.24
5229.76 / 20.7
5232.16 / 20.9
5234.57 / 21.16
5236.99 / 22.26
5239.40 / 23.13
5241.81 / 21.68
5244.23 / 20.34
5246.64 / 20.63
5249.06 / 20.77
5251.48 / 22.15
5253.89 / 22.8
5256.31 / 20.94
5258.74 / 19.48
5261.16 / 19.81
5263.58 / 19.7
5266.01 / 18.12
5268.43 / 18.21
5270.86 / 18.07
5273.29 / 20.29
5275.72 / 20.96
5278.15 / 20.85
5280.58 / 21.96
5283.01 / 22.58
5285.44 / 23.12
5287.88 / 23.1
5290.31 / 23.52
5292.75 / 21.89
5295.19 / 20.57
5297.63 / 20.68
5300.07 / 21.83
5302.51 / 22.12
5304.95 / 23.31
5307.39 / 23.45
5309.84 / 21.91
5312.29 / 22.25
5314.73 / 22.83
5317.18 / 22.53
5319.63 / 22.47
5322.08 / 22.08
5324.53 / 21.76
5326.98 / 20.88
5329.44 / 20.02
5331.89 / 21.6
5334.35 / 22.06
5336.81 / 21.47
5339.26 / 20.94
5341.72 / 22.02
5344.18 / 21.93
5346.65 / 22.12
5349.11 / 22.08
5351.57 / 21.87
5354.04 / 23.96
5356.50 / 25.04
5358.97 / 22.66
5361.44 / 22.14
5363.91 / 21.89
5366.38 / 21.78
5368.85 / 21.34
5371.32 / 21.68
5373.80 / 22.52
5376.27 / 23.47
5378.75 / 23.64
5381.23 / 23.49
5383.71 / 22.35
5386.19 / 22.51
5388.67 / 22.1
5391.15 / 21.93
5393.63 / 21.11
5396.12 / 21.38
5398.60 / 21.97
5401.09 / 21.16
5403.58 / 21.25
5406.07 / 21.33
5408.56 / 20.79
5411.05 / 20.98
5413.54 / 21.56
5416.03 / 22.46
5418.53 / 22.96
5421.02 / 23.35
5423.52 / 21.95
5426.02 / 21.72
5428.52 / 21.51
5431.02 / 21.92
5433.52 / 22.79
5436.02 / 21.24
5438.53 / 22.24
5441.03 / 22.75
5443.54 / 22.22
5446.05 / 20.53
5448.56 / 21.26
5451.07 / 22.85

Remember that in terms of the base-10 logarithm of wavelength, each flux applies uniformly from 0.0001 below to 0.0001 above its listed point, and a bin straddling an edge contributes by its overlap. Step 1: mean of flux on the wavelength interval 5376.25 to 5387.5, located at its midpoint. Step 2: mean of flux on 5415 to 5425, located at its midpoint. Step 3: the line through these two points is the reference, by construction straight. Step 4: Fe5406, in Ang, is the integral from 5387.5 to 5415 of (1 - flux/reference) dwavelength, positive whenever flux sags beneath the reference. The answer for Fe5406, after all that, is 1.7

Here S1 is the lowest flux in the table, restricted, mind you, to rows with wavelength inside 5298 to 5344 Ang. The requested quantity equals 20.02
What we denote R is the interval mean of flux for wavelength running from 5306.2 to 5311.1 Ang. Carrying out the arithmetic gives 22.6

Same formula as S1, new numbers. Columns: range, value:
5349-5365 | 21.87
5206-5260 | 17.17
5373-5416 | 20.79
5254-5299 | 18.07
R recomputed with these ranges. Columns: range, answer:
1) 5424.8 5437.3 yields 21.8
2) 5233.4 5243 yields 22.1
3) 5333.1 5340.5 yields 21.5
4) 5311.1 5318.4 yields 22.6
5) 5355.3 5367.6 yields 22.7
